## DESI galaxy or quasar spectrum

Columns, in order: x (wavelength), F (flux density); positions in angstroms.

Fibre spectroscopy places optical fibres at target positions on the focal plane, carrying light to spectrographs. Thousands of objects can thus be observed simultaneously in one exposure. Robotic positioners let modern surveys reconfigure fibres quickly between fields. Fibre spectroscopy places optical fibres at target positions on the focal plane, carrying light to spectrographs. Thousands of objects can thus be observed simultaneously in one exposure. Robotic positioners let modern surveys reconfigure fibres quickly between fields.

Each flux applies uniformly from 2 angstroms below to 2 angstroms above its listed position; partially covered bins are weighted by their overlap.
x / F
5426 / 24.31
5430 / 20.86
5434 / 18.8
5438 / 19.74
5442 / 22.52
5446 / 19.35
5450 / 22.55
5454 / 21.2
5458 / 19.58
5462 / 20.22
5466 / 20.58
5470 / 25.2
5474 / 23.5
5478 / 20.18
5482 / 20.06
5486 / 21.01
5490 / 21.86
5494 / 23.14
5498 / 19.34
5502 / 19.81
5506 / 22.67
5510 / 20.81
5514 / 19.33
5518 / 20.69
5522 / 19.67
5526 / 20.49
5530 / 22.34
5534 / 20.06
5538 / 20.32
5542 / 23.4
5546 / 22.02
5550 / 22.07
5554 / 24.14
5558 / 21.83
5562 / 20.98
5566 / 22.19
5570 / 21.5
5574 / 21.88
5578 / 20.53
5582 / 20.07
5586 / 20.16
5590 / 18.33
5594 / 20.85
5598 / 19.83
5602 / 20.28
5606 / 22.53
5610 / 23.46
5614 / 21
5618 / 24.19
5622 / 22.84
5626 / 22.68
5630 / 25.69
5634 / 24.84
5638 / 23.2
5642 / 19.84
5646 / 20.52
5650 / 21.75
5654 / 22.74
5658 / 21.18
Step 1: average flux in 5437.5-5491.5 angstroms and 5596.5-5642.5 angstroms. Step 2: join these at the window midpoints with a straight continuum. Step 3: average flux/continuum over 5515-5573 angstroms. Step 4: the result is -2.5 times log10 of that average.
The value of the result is 0.024 mag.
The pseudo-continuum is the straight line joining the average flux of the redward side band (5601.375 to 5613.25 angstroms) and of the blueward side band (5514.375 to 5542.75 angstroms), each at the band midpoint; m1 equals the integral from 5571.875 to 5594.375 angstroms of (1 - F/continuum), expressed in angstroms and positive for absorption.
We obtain 1.5 angstroms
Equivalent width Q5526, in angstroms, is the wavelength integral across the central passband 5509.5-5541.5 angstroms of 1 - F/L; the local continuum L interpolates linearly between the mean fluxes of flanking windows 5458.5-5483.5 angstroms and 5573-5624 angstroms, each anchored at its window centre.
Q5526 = 1.2 angstroms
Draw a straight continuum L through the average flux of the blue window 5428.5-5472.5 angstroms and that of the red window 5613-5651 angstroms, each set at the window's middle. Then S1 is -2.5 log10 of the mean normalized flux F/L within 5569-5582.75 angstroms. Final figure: 0.06 mag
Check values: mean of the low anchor 21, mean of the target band 21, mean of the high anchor 22.7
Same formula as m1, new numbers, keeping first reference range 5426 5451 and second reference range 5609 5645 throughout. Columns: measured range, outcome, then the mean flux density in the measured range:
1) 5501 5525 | 1.3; 20.5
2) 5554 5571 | 0.3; 21.9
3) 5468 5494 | -0.9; 22.1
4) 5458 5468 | 0.4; 20.2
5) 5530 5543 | 0.4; 21.3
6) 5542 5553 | -0.2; 22.5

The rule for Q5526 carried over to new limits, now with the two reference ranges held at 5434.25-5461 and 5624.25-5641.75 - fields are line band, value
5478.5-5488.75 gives 0.3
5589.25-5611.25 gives 2.1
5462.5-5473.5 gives -0.8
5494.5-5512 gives 0.6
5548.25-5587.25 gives 1.8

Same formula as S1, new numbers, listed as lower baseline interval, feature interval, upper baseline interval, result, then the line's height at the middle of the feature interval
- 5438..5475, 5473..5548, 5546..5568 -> 0.04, 21.9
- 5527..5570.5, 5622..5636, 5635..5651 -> -0.12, 21.6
